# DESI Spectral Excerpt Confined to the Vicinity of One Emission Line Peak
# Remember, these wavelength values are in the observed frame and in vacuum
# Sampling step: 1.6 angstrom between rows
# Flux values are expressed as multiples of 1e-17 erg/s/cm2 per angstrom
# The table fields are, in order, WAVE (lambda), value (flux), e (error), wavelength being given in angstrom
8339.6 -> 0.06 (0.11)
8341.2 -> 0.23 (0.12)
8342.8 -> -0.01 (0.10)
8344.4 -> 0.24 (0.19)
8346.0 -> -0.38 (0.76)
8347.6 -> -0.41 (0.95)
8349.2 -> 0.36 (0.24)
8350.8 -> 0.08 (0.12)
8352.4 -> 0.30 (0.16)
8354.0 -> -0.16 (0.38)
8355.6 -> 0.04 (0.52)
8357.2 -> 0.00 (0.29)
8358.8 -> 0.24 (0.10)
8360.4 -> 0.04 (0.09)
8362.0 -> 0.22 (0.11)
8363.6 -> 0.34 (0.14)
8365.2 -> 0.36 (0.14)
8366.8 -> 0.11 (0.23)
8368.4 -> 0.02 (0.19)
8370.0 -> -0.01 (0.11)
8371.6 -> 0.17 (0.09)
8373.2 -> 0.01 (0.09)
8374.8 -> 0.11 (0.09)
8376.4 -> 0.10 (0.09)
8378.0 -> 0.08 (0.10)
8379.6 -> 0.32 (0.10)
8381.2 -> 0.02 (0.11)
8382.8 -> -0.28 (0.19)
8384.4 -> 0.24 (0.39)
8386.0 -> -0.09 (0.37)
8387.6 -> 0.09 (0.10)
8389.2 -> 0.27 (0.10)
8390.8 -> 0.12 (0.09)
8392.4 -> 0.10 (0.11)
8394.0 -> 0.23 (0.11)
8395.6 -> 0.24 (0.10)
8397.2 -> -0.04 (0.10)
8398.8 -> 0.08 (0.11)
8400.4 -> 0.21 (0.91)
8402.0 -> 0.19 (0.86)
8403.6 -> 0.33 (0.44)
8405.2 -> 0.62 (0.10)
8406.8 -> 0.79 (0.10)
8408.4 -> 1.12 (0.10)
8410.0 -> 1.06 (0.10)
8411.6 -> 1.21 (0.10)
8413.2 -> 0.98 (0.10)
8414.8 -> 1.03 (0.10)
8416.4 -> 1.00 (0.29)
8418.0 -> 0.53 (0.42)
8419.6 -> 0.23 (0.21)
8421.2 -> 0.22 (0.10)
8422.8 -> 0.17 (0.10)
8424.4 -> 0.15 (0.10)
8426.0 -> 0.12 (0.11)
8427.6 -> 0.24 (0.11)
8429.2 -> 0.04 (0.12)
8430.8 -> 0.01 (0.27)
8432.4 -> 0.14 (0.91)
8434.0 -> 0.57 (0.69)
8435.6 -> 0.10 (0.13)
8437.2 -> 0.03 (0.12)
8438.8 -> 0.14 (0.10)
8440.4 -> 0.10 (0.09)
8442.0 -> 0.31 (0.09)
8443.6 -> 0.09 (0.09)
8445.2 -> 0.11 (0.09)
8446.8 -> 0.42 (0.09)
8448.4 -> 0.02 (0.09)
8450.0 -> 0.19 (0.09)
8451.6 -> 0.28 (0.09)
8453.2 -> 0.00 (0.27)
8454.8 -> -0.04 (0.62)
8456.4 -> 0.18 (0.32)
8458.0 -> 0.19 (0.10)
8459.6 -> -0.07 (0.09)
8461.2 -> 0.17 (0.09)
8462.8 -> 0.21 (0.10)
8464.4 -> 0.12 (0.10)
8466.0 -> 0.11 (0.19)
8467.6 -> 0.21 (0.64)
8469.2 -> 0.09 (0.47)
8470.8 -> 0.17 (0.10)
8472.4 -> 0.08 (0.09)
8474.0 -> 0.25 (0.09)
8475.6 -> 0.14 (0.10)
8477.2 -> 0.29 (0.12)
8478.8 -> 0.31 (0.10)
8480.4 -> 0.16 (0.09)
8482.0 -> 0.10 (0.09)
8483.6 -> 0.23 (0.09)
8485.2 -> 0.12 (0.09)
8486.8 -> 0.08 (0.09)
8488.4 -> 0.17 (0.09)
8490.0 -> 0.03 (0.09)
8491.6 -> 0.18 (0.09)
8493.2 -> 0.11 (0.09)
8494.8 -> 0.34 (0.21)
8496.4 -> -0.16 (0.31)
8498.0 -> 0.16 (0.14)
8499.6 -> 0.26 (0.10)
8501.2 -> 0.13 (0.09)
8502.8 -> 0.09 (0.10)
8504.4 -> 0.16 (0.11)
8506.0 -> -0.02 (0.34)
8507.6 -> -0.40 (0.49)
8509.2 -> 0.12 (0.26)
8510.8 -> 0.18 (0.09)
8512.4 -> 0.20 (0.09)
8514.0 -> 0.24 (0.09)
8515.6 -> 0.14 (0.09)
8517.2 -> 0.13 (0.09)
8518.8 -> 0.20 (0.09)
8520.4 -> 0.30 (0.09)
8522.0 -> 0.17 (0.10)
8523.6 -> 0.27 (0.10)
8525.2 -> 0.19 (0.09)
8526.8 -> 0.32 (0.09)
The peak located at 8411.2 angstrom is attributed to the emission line [O II]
